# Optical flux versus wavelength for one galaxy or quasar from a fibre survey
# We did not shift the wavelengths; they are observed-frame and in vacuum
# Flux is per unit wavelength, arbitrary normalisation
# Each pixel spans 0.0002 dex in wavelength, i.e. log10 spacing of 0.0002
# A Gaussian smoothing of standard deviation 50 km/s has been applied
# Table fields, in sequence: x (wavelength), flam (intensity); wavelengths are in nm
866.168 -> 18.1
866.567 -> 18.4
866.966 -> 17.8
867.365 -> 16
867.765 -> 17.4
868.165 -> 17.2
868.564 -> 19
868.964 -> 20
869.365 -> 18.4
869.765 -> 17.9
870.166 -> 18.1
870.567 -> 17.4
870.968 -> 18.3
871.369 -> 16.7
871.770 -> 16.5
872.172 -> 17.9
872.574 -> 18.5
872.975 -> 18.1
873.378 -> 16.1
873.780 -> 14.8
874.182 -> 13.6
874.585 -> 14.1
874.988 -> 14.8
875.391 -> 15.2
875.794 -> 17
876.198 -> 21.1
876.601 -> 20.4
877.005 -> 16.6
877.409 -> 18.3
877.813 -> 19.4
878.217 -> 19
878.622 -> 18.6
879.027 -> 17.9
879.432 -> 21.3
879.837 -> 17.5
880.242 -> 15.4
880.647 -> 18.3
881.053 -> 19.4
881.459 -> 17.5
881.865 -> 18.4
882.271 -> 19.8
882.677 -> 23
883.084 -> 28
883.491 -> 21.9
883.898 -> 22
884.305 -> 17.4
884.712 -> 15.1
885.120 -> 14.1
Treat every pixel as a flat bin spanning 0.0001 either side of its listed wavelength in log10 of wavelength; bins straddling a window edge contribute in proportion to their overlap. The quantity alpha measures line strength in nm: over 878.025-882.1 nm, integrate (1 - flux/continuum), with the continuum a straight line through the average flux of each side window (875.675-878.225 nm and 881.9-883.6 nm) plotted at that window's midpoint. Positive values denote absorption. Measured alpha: 0.504 nm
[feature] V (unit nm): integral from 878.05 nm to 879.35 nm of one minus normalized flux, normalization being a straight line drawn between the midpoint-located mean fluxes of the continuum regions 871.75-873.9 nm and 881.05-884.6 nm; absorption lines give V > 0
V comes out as 0.03 nm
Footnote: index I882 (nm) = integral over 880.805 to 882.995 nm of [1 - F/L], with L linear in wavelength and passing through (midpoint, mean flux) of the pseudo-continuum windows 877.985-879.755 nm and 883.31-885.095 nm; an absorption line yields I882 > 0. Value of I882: -0.15 nm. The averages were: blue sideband 19.1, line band 20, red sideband 18.6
